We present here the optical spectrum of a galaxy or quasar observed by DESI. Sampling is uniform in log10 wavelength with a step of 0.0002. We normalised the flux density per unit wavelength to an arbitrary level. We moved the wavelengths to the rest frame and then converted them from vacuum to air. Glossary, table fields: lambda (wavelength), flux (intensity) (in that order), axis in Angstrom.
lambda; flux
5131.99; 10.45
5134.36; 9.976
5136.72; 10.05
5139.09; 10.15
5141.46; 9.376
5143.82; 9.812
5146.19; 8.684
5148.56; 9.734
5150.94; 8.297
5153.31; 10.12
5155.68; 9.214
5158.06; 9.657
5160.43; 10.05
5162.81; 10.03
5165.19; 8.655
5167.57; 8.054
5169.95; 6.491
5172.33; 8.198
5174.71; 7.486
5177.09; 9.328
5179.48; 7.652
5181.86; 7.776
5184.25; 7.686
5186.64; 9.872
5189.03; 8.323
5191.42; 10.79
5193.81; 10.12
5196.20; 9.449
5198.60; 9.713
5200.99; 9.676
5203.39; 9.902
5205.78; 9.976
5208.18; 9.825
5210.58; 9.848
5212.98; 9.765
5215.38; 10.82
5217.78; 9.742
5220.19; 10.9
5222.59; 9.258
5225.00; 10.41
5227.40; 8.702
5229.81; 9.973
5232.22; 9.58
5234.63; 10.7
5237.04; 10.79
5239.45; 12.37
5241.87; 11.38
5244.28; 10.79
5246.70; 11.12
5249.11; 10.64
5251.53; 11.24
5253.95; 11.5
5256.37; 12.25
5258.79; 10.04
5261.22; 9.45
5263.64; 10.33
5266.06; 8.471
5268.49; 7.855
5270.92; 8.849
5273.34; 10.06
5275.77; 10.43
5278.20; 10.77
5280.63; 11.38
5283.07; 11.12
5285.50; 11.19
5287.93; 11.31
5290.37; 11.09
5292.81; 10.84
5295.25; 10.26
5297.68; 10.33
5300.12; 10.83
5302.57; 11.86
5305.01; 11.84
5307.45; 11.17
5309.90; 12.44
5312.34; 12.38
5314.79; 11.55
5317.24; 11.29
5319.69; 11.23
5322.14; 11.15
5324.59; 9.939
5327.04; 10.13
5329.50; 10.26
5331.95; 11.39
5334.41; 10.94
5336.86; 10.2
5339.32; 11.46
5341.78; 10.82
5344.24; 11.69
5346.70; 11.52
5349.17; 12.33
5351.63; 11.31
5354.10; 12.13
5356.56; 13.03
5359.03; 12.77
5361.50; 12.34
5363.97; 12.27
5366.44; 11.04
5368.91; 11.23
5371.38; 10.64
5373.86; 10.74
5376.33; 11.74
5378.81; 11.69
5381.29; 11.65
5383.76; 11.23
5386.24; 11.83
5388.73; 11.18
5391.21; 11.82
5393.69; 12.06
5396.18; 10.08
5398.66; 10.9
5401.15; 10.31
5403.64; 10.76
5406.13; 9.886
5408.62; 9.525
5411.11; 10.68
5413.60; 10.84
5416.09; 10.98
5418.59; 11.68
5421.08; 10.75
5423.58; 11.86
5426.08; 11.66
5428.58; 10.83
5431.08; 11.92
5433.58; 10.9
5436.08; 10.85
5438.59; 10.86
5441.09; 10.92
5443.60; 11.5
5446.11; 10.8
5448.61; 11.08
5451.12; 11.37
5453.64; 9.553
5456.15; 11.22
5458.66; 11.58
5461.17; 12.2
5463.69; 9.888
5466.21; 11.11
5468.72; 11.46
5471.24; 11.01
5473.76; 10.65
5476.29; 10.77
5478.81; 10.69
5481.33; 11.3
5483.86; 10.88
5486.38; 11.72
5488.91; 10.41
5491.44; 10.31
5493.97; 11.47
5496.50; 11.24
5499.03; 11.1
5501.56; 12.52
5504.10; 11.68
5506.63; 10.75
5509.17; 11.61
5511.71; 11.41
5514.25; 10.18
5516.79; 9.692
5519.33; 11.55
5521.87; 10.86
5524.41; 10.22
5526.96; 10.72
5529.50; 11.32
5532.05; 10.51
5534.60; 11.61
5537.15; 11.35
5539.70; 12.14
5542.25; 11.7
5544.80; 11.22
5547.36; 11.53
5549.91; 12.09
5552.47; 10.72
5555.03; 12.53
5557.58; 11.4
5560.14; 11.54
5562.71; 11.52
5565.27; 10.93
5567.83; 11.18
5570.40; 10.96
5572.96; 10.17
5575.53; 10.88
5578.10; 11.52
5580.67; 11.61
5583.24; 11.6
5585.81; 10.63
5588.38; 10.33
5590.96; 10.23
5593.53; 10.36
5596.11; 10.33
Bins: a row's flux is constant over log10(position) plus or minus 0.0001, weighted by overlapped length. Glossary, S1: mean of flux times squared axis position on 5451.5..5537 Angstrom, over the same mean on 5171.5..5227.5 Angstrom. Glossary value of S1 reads 1.3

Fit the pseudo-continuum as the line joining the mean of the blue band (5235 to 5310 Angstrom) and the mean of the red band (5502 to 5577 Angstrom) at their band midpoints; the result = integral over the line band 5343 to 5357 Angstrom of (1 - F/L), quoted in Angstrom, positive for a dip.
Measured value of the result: -1.4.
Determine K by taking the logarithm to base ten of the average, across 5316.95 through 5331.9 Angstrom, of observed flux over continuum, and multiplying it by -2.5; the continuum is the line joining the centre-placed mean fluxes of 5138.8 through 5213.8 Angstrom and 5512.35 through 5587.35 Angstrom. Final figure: -0.08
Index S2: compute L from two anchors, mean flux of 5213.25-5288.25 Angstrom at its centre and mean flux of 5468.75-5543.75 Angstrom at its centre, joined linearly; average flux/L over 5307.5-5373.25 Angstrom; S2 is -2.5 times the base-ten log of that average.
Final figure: -0.08 mag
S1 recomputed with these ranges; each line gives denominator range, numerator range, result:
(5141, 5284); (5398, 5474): 1.22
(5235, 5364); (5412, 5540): 1.07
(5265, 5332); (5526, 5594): 1.15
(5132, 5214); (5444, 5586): 1.37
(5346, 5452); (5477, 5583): 1.04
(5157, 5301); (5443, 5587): 1.25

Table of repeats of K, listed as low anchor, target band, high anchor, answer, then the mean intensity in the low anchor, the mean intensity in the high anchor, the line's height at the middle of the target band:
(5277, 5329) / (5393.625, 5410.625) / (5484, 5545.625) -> 0.07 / 11.1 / 11.1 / 11.1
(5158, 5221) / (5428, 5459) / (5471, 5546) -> -0.03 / 9.24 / 11.1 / 10.7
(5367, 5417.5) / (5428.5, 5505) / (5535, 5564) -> 0.02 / 11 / 11.6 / 11.3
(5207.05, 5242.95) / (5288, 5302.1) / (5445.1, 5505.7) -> -0.03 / 10.3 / 11.1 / 10.5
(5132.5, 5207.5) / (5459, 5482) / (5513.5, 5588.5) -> -0.03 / 9.19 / 11.2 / 10.7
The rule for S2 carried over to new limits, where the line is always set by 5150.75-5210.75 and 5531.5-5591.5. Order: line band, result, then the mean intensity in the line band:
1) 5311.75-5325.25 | -0.14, 11.3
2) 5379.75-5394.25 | -0.13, 11.6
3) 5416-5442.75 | -0.07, 11.2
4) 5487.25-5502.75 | -0.03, 11.2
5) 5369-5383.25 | -0.11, 11.3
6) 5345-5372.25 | -0.18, 11.9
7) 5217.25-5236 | -0.06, 9.92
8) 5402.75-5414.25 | 0.01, 10.3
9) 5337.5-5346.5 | -0.13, 11.3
